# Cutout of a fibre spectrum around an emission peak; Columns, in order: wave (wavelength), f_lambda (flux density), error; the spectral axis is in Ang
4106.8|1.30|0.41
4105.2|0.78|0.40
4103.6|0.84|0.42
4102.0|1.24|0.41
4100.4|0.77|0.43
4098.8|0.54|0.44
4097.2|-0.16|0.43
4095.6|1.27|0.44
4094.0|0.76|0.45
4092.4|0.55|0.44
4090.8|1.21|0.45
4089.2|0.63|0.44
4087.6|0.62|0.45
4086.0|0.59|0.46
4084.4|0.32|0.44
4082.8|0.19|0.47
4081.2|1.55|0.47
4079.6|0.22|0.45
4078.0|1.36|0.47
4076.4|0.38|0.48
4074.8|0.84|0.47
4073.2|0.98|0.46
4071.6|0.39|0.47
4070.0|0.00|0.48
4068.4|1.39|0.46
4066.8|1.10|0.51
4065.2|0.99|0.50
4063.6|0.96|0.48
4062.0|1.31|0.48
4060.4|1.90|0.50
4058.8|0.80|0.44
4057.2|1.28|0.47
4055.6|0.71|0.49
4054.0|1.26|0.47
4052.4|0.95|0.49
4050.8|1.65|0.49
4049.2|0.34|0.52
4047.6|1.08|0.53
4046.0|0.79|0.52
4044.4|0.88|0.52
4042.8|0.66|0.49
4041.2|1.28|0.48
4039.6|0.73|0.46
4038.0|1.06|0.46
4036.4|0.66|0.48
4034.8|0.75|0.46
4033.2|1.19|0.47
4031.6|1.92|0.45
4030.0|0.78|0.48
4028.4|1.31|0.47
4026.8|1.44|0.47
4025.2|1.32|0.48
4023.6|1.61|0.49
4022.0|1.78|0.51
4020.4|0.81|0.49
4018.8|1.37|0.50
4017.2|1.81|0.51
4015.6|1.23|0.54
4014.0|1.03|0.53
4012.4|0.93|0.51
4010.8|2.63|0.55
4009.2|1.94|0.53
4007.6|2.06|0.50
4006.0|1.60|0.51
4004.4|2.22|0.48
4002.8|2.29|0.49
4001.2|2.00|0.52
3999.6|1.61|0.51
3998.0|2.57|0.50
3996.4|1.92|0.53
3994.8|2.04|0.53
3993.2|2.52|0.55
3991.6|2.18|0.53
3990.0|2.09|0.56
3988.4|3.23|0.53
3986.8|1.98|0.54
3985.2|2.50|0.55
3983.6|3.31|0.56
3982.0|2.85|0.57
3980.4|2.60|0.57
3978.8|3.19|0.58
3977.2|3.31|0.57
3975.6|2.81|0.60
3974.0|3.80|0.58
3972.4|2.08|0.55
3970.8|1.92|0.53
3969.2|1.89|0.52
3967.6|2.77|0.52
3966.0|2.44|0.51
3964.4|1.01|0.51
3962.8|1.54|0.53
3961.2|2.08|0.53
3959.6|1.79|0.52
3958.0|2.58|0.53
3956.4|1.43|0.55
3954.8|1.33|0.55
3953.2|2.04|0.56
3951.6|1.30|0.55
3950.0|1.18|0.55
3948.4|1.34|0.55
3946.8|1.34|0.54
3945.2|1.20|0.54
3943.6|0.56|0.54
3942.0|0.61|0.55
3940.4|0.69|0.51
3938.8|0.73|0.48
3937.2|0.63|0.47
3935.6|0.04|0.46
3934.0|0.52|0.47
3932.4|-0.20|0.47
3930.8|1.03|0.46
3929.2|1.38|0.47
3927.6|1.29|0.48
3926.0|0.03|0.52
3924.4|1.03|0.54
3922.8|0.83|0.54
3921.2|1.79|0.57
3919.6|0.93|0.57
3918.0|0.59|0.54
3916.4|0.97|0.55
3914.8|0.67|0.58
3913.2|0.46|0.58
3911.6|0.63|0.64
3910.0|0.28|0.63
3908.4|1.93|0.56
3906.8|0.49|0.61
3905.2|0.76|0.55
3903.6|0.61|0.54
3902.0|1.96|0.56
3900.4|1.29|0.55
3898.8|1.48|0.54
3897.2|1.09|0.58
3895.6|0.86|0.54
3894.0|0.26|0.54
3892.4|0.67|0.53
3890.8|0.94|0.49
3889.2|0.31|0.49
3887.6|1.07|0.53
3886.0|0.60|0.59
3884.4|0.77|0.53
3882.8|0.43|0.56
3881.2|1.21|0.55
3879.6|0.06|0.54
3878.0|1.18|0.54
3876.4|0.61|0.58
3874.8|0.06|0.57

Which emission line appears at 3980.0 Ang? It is C IV 1549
